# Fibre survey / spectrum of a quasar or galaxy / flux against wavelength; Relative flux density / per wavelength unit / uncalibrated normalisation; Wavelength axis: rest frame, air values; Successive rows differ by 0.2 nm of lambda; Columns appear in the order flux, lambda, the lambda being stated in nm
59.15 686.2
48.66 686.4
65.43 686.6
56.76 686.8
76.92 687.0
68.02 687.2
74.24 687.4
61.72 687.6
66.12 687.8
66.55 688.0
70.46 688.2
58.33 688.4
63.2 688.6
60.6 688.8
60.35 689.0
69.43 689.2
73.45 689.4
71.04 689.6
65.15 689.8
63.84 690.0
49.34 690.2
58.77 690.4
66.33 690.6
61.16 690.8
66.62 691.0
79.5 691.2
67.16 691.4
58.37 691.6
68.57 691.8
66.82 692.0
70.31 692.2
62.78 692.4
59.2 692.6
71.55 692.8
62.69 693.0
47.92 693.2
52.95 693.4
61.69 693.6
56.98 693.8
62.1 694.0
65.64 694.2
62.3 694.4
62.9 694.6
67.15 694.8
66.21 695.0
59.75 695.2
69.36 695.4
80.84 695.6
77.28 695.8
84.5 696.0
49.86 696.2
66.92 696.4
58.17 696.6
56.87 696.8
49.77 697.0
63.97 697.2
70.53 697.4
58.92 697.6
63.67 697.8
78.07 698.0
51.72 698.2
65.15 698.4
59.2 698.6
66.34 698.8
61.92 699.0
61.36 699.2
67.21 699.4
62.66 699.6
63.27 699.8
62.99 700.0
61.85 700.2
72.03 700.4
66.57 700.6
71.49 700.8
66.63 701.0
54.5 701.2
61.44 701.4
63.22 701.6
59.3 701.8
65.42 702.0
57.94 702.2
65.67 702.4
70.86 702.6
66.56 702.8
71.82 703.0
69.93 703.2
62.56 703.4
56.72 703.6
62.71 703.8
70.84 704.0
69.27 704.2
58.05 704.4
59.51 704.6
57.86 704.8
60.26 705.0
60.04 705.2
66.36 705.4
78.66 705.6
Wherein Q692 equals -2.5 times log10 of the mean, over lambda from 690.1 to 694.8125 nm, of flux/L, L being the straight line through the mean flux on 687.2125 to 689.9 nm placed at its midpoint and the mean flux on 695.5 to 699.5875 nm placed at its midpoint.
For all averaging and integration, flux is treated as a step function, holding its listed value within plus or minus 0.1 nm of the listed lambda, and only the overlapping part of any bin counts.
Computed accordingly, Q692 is 0.05 mag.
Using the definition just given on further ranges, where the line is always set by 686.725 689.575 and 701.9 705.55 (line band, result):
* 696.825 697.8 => 0.07 mag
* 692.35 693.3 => 0.09 mag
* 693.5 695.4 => 0.04 mag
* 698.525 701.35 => 0.01 mag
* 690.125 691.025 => 0.10 mag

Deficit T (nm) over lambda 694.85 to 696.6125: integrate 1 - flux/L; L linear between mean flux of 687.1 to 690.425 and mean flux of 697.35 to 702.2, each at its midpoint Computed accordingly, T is -0.12 nm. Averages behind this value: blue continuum 64.9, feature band 68.6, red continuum 63.8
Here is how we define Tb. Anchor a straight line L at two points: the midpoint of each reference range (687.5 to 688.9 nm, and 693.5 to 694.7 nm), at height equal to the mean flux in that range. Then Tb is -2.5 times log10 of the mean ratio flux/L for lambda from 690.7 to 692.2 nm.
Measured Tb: -0.07 mag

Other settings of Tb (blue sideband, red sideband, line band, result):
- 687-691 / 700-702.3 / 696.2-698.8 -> 0.042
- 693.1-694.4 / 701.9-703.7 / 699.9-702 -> -0.004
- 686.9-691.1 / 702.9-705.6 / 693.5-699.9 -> 0.010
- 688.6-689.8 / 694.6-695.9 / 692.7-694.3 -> 0.143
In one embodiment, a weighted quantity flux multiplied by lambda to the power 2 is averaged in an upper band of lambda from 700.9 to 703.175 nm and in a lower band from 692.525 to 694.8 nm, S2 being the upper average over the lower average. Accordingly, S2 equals 1.08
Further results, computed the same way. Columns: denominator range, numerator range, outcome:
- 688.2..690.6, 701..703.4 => 1.05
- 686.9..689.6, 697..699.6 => 0.97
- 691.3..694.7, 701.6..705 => 1.06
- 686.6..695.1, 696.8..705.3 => 1.02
